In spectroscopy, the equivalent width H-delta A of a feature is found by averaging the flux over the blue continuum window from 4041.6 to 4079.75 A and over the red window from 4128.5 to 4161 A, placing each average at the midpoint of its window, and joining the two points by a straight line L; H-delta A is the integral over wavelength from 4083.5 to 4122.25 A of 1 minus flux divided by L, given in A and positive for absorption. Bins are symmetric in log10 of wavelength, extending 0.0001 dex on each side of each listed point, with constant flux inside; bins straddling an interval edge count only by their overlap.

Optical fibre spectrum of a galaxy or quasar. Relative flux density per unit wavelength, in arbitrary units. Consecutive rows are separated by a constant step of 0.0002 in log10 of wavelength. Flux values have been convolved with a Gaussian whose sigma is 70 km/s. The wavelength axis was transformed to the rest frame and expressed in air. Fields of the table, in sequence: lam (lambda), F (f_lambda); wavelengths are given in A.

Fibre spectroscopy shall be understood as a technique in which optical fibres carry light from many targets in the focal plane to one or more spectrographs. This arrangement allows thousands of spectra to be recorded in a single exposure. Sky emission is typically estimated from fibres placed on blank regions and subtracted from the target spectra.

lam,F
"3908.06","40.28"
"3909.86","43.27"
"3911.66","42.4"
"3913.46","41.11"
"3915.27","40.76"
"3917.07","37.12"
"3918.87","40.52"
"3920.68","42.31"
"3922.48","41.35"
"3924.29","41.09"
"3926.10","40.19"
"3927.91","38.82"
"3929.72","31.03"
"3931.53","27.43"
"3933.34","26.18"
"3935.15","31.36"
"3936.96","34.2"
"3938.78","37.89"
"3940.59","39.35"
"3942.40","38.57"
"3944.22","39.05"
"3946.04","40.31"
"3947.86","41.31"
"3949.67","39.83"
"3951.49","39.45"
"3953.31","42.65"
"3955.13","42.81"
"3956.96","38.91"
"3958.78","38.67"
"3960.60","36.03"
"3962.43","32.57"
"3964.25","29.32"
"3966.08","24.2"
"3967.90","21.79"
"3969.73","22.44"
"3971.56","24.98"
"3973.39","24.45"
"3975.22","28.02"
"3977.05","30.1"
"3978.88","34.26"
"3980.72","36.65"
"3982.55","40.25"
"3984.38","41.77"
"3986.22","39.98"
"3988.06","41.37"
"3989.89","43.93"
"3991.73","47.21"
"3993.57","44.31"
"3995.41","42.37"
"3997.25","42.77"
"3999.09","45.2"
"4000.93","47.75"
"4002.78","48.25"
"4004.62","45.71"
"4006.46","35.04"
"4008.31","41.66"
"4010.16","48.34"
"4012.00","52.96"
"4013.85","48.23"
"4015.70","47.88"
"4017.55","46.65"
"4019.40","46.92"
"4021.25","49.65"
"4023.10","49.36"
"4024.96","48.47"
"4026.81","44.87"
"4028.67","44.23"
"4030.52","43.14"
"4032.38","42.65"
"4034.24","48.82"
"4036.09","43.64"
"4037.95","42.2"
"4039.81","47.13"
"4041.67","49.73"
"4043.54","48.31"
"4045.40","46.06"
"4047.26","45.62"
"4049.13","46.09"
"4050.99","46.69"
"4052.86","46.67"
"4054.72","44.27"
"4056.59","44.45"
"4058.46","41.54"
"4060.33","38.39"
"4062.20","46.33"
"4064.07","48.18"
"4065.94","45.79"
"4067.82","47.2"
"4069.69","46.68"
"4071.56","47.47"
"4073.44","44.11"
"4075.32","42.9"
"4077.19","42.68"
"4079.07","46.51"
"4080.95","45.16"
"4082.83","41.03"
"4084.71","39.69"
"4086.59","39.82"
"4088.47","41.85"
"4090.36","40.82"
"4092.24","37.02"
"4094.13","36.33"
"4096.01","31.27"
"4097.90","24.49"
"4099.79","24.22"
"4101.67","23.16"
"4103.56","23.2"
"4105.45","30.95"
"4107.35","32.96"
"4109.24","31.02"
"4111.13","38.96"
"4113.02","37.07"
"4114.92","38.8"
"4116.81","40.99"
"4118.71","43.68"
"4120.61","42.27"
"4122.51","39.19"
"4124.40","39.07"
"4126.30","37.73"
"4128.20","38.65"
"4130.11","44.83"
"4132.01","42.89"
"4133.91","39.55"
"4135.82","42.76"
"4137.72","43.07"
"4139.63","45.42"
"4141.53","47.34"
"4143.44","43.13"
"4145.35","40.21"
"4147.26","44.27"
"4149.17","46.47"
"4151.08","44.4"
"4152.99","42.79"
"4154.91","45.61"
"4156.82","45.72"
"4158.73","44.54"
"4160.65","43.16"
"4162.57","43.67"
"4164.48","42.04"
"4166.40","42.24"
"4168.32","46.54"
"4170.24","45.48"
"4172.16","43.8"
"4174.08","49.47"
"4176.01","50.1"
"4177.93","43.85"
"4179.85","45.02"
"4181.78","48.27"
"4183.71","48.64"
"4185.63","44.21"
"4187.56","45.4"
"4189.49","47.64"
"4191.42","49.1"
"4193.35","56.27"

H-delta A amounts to 8.3 A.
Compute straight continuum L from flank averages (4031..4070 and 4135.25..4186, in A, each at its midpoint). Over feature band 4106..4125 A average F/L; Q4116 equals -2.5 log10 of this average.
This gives 0.181 mag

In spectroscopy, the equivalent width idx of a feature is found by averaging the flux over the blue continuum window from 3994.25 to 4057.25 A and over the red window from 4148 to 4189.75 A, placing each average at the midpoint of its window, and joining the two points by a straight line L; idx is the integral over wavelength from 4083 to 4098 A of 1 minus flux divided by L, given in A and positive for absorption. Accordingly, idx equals 2.7 A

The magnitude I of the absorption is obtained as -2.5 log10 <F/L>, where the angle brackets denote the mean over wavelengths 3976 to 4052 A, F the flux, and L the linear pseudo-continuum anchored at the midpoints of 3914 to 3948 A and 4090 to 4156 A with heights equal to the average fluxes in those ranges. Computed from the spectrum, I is -0.18 mag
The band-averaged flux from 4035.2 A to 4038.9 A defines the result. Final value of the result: 42.9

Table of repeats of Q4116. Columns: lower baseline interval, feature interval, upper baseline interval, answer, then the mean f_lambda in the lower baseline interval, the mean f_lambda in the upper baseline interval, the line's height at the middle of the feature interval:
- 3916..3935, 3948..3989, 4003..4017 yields 0.20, 36.4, 45.9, 41.2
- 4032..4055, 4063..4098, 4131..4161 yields 0.08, 46.1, 43.9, 45.3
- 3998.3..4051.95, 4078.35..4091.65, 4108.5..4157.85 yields 0.05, 46.2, 41.8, 43.8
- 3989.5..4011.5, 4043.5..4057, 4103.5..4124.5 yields -0.12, 44.6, 37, 41.2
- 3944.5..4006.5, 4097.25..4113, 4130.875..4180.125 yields 0.41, 37.6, 44.4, 42.5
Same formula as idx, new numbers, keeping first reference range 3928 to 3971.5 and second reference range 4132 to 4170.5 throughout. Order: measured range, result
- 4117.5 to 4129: 0.7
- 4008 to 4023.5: -4.4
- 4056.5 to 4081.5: -3.0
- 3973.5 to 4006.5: -3.8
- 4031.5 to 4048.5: -3.2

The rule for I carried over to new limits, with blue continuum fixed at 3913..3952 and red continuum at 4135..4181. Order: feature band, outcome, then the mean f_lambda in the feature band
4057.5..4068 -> -0.07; 44.4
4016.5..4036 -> -0.15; 46.4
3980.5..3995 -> -0.08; 42.2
